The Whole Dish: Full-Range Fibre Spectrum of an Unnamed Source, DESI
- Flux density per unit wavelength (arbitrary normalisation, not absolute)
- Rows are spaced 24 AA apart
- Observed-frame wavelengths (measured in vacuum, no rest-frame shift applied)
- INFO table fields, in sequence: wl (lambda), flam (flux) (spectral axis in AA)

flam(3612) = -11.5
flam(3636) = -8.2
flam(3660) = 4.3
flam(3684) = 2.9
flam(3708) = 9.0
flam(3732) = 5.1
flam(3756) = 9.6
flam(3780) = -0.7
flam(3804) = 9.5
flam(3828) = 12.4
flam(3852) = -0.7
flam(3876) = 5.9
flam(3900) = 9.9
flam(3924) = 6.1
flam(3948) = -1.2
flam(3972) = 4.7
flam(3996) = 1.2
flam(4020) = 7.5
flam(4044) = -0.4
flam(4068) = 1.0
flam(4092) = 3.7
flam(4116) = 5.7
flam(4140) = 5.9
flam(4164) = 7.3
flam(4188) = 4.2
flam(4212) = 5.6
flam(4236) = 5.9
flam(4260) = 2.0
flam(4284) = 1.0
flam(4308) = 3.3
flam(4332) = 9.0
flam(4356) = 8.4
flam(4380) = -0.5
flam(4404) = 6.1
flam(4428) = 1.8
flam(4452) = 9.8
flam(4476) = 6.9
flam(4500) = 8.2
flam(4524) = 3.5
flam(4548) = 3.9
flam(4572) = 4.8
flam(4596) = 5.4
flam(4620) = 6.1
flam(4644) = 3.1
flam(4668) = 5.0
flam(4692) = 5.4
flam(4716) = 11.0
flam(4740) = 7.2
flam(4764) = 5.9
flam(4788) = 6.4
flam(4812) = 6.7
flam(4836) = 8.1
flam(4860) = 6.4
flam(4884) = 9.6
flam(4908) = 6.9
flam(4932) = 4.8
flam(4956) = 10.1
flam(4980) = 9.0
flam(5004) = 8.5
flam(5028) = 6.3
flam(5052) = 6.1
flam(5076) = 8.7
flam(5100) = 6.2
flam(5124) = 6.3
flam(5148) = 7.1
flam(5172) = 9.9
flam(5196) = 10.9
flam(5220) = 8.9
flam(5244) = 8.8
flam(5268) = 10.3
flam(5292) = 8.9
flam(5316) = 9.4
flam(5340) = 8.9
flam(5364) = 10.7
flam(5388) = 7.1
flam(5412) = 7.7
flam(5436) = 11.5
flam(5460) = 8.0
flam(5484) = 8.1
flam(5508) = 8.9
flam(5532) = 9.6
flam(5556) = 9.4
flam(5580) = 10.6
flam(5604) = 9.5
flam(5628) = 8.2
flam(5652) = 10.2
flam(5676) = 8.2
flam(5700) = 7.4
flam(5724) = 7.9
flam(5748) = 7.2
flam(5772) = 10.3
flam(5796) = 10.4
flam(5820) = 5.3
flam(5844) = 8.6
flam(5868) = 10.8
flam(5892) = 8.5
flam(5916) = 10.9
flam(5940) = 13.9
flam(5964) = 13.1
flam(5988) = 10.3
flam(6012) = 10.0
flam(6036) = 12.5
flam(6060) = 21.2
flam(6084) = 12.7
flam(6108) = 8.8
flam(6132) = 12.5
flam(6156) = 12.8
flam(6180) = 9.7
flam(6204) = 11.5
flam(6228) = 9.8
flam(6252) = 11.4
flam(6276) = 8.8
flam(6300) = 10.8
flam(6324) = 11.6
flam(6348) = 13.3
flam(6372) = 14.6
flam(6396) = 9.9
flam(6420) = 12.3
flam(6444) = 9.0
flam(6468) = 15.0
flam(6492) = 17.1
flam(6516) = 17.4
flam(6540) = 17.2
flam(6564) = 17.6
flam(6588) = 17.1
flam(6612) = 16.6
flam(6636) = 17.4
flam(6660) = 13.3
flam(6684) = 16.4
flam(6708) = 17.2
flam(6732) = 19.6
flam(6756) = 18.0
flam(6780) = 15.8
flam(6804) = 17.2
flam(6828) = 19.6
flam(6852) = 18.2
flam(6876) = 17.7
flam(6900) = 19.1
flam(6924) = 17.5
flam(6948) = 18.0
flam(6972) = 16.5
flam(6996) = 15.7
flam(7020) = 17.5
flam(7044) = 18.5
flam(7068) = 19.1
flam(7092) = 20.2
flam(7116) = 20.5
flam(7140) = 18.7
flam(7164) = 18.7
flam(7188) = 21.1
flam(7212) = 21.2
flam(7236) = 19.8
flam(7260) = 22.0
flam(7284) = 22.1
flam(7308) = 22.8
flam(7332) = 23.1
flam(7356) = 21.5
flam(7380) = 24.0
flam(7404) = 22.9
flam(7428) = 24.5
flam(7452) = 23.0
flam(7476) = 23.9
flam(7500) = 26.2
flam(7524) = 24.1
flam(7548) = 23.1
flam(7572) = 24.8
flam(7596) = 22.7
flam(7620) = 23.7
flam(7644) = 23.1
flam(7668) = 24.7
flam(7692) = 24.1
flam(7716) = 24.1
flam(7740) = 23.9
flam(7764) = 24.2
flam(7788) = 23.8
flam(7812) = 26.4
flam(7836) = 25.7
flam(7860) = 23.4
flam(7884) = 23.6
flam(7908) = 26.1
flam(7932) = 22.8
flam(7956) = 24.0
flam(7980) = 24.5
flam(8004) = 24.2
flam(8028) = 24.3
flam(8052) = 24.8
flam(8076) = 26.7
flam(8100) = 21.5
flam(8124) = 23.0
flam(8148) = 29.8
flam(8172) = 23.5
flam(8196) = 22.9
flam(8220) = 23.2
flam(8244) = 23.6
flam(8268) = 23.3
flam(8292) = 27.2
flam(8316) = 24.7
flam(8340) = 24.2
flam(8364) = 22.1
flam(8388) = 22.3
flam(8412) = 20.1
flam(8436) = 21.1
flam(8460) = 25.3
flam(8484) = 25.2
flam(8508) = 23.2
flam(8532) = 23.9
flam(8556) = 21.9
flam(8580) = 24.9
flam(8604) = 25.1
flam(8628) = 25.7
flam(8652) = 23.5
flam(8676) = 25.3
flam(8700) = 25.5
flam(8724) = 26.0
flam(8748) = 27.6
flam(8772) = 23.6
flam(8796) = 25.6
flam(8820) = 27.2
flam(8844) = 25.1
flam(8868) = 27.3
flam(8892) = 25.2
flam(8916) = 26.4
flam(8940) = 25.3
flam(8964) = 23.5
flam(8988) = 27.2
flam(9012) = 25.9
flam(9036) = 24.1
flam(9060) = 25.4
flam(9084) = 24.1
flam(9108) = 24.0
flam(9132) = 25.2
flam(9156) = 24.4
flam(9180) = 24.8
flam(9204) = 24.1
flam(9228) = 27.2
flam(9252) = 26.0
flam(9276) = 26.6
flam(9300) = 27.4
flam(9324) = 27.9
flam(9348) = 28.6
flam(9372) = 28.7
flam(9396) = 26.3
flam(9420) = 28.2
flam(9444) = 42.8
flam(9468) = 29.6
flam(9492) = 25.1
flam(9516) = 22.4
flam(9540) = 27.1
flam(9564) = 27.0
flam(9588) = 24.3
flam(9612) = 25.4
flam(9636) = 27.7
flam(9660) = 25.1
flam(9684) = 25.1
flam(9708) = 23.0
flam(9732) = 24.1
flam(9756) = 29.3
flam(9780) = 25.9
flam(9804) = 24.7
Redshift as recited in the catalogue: 0.626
